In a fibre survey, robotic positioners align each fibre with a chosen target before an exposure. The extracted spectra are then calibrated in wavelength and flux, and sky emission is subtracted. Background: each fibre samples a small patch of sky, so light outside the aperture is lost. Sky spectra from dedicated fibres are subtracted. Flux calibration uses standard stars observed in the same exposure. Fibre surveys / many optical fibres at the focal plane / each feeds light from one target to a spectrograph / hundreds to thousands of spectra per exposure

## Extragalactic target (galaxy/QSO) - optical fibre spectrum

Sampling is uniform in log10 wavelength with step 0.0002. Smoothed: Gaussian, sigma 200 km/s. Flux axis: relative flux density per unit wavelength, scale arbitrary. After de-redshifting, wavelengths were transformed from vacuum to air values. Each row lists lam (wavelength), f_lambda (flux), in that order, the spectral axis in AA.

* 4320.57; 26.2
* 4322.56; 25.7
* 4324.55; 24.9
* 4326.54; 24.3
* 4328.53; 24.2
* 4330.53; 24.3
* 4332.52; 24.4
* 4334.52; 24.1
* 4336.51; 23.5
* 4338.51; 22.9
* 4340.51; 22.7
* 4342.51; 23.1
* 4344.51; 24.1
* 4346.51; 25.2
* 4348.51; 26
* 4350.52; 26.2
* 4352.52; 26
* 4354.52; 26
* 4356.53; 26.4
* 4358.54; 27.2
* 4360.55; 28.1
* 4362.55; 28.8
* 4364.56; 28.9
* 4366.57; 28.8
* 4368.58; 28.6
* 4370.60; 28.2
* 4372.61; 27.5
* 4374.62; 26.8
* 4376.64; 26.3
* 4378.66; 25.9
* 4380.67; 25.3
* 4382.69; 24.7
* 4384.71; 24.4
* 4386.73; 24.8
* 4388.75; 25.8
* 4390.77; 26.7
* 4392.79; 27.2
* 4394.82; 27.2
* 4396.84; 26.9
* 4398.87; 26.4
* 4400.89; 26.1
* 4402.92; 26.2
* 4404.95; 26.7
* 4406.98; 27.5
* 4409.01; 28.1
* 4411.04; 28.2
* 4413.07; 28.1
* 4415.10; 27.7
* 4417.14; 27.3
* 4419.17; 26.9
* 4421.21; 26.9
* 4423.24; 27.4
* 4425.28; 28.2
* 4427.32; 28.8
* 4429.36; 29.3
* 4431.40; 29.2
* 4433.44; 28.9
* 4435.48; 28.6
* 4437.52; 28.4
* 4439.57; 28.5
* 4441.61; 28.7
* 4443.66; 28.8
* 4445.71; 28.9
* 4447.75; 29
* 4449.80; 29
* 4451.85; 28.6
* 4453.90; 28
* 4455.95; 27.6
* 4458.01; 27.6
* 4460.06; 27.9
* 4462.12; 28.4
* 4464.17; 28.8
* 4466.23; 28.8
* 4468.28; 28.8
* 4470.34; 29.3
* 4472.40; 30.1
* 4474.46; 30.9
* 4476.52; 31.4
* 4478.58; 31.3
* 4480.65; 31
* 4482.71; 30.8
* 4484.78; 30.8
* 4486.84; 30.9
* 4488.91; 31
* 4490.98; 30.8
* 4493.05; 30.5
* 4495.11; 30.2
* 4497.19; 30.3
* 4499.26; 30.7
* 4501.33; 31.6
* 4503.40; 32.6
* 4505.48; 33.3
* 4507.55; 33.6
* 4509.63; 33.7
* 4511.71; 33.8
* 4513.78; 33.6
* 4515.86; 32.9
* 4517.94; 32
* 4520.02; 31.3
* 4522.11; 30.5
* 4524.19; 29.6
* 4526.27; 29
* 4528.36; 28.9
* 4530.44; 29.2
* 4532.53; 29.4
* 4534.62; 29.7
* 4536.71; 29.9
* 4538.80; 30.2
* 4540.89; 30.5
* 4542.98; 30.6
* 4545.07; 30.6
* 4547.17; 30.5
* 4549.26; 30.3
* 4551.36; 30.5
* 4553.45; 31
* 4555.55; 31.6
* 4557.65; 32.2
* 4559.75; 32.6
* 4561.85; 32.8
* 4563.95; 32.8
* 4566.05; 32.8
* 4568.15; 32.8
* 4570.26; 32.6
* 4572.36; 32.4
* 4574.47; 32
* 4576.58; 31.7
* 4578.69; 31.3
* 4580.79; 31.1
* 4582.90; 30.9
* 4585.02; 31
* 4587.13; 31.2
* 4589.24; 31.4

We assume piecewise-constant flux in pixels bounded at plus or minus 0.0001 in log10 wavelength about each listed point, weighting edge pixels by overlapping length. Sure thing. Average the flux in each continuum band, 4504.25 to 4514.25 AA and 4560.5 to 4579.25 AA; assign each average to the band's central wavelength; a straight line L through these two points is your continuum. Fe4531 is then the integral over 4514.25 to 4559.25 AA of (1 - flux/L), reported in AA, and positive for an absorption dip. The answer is 3.4 AA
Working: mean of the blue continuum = 33.6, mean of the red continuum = 32.4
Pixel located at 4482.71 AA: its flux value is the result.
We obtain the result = 30.8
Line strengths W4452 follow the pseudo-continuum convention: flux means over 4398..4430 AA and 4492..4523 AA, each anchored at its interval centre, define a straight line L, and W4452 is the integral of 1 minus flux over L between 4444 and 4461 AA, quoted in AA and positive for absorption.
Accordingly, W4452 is 0.6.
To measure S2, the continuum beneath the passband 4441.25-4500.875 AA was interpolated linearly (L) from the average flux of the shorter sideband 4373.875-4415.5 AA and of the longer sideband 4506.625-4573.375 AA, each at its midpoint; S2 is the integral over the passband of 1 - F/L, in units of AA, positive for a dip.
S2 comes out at -1.2 AA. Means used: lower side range 26.5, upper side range 31.4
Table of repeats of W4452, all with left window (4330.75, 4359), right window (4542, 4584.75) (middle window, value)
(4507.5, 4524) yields -1.27 AA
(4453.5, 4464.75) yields 0.14 AA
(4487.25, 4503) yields -0.70 AA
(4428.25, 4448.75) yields -0.82 AA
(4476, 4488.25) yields -0.81 AA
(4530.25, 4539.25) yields 0.31 AA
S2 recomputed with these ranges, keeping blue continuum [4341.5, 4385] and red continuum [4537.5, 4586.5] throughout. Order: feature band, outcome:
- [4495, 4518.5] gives -1.8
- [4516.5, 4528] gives 0.0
